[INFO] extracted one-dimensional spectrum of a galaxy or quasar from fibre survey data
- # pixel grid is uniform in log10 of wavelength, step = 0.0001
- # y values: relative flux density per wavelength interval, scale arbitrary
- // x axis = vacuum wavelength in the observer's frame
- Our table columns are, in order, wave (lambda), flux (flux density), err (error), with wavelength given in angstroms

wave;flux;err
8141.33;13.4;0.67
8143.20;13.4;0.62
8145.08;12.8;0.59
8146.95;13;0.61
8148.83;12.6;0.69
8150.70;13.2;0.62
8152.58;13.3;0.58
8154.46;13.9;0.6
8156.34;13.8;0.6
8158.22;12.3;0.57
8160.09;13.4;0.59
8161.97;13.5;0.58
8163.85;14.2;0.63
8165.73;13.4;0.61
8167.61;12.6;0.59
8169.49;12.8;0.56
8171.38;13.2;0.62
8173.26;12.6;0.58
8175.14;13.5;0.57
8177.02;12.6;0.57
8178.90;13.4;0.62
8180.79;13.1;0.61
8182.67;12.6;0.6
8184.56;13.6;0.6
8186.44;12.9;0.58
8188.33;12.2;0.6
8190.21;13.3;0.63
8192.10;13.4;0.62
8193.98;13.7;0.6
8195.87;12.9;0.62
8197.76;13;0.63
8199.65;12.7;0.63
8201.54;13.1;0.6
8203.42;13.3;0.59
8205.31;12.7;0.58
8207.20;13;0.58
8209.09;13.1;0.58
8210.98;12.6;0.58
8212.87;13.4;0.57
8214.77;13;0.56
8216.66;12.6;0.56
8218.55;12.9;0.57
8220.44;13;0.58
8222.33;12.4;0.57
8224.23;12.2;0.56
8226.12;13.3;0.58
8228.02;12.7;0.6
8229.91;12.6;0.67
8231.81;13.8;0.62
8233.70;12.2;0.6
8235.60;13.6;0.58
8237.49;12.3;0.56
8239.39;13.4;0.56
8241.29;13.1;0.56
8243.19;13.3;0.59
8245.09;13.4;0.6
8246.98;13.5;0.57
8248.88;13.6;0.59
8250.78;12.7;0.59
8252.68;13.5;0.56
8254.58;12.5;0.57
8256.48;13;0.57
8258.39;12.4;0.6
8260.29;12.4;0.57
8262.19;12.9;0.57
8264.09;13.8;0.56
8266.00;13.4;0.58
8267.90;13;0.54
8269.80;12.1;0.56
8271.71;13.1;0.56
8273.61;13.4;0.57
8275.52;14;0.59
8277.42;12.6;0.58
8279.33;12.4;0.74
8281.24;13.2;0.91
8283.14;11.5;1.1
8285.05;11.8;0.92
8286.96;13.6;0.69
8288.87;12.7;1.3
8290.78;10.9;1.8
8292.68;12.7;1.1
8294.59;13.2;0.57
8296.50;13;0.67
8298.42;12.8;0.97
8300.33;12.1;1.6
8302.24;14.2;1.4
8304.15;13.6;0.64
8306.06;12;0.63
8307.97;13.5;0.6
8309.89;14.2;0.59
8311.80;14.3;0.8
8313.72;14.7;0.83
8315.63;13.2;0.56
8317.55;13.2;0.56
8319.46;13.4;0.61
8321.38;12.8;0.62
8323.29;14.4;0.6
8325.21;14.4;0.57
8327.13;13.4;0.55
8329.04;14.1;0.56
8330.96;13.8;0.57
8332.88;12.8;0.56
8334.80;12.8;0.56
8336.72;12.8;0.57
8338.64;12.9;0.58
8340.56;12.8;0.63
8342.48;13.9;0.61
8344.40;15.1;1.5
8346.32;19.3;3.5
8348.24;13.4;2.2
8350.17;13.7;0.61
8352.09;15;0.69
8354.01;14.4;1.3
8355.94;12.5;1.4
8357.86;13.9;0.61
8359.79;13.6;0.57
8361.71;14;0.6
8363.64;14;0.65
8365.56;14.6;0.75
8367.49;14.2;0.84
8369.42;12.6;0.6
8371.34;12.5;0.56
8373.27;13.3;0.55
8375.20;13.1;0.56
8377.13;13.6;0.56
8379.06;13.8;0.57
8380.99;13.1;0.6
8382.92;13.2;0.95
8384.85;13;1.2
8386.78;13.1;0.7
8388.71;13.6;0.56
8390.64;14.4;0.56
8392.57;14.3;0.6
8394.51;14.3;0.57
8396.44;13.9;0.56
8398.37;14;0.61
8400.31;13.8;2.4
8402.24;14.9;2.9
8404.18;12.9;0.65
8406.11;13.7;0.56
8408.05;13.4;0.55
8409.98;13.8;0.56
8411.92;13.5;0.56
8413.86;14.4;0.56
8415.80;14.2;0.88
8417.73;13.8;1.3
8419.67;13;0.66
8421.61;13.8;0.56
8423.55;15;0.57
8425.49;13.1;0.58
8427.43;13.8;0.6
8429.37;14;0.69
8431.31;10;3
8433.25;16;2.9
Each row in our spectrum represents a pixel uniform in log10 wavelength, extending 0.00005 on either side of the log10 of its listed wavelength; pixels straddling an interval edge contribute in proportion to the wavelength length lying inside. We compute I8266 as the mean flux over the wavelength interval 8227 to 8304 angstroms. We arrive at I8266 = 12.9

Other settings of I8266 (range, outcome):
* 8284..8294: 12.4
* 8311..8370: 13.9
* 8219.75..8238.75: 12.8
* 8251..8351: 13.3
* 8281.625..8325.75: 13.1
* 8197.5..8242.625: 12.9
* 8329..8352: 14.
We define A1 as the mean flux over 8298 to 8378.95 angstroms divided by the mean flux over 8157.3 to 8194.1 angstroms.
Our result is 1.0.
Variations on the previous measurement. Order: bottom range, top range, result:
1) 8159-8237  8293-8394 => 1.05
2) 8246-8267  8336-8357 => 1.09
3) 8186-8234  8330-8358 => 1.08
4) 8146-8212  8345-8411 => 1.06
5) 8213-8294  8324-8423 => 1.07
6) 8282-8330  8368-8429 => 1.03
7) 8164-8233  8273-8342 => 1.01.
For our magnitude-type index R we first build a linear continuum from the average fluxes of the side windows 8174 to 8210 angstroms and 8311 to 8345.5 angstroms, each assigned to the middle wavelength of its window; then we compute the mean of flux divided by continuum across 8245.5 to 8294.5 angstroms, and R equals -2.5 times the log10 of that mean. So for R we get 0.04 mag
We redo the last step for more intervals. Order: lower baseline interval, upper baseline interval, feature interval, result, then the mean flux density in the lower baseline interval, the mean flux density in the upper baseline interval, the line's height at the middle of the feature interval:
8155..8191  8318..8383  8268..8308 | 0.062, 13.1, 13.7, 13.5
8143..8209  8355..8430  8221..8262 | 0.028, 13.1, 13.7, 13.3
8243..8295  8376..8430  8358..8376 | -0.003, 12.9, 13.8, 13.5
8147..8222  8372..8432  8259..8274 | 0.024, 13.1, 13.6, 13.3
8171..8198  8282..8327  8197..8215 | 0.008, 13.1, 13.1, 13.1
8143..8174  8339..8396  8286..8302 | 0.077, 13.2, 13.9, 13.6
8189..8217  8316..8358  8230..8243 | 0.017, 13.1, 13.8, 13.3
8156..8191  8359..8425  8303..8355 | -0.025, 13.1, 13.7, 13.5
